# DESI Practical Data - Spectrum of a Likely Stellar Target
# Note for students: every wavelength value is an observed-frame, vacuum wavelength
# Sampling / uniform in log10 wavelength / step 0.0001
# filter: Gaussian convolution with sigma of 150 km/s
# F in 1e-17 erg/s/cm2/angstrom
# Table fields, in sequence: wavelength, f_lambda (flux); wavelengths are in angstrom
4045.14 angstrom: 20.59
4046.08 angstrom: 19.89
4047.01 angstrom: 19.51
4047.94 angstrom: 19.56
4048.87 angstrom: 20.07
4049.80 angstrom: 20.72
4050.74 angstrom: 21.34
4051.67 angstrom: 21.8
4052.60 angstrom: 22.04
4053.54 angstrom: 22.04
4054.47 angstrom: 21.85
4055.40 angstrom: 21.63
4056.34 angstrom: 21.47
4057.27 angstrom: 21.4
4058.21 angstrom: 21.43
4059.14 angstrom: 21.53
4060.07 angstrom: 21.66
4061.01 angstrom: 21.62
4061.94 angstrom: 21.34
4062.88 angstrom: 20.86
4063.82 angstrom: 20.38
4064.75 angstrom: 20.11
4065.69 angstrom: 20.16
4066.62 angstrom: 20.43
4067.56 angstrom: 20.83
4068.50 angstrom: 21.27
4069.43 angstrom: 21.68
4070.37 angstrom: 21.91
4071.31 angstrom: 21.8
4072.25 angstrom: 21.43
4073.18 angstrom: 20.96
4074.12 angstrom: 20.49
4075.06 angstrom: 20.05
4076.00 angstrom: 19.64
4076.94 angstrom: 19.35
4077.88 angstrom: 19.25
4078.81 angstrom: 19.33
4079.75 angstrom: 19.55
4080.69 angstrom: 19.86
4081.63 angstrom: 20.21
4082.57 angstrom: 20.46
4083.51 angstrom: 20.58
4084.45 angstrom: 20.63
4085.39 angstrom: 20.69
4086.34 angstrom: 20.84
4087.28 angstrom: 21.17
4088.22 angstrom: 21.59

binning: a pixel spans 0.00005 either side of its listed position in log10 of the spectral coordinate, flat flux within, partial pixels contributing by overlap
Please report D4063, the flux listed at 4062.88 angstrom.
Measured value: 20.86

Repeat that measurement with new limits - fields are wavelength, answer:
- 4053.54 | 22.04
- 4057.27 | 21.4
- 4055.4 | 21.63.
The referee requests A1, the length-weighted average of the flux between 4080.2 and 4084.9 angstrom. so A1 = 20.3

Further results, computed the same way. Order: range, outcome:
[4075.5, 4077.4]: 19.5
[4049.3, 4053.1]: 21.4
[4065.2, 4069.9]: 20.9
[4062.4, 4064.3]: 20.6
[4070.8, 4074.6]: 21.2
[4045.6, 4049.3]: 19.7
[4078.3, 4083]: 19.9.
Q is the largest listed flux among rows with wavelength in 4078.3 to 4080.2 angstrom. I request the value 19.55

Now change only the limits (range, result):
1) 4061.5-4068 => 21.34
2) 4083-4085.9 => 20.69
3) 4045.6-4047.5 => 19.89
